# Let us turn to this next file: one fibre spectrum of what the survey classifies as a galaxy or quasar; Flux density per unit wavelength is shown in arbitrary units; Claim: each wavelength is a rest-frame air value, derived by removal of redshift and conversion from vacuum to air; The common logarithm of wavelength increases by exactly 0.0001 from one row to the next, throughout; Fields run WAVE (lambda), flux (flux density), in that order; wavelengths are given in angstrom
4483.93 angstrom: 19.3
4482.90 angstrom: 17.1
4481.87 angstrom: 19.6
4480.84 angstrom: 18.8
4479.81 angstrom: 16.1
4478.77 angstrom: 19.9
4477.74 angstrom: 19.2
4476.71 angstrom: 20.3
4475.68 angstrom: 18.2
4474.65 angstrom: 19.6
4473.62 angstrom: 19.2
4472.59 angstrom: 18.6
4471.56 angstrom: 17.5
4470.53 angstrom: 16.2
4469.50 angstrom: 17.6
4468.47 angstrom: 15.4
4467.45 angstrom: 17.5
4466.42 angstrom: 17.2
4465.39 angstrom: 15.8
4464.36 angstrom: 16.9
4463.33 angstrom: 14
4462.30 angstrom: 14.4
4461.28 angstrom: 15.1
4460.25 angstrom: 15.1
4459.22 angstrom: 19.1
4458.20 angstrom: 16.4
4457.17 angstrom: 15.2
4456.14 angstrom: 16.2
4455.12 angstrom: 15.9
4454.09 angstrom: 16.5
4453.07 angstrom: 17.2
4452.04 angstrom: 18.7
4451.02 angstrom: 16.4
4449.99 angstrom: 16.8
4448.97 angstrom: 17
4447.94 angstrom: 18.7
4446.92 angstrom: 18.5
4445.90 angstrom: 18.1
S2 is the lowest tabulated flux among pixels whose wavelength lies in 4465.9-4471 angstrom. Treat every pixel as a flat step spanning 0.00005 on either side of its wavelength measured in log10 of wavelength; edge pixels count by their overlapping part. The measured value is 15.4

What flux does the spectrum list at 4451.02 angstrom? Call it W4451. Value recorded 16.4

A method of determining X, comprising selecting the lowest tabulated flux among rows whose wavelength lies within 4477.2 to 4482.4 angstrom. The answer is 16.1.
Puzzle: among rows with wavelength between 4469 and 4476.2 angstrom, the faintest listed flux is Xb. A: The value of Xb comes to 16.2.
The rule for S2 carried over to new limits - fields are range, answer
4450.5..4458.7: 15.2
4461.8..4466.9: 14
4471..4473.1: 17.5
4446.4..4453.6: 16.4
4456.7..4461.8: 15.1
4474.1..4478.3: 18.2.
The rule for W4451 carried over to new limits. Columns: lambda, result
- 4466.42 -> 17.2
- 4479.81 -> 16.1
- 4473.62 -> 19.2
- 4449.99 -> 16.8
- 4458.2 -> 16.4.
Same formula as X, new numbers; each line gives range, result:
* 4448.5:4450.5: 16.8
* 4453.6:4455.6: 15.9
